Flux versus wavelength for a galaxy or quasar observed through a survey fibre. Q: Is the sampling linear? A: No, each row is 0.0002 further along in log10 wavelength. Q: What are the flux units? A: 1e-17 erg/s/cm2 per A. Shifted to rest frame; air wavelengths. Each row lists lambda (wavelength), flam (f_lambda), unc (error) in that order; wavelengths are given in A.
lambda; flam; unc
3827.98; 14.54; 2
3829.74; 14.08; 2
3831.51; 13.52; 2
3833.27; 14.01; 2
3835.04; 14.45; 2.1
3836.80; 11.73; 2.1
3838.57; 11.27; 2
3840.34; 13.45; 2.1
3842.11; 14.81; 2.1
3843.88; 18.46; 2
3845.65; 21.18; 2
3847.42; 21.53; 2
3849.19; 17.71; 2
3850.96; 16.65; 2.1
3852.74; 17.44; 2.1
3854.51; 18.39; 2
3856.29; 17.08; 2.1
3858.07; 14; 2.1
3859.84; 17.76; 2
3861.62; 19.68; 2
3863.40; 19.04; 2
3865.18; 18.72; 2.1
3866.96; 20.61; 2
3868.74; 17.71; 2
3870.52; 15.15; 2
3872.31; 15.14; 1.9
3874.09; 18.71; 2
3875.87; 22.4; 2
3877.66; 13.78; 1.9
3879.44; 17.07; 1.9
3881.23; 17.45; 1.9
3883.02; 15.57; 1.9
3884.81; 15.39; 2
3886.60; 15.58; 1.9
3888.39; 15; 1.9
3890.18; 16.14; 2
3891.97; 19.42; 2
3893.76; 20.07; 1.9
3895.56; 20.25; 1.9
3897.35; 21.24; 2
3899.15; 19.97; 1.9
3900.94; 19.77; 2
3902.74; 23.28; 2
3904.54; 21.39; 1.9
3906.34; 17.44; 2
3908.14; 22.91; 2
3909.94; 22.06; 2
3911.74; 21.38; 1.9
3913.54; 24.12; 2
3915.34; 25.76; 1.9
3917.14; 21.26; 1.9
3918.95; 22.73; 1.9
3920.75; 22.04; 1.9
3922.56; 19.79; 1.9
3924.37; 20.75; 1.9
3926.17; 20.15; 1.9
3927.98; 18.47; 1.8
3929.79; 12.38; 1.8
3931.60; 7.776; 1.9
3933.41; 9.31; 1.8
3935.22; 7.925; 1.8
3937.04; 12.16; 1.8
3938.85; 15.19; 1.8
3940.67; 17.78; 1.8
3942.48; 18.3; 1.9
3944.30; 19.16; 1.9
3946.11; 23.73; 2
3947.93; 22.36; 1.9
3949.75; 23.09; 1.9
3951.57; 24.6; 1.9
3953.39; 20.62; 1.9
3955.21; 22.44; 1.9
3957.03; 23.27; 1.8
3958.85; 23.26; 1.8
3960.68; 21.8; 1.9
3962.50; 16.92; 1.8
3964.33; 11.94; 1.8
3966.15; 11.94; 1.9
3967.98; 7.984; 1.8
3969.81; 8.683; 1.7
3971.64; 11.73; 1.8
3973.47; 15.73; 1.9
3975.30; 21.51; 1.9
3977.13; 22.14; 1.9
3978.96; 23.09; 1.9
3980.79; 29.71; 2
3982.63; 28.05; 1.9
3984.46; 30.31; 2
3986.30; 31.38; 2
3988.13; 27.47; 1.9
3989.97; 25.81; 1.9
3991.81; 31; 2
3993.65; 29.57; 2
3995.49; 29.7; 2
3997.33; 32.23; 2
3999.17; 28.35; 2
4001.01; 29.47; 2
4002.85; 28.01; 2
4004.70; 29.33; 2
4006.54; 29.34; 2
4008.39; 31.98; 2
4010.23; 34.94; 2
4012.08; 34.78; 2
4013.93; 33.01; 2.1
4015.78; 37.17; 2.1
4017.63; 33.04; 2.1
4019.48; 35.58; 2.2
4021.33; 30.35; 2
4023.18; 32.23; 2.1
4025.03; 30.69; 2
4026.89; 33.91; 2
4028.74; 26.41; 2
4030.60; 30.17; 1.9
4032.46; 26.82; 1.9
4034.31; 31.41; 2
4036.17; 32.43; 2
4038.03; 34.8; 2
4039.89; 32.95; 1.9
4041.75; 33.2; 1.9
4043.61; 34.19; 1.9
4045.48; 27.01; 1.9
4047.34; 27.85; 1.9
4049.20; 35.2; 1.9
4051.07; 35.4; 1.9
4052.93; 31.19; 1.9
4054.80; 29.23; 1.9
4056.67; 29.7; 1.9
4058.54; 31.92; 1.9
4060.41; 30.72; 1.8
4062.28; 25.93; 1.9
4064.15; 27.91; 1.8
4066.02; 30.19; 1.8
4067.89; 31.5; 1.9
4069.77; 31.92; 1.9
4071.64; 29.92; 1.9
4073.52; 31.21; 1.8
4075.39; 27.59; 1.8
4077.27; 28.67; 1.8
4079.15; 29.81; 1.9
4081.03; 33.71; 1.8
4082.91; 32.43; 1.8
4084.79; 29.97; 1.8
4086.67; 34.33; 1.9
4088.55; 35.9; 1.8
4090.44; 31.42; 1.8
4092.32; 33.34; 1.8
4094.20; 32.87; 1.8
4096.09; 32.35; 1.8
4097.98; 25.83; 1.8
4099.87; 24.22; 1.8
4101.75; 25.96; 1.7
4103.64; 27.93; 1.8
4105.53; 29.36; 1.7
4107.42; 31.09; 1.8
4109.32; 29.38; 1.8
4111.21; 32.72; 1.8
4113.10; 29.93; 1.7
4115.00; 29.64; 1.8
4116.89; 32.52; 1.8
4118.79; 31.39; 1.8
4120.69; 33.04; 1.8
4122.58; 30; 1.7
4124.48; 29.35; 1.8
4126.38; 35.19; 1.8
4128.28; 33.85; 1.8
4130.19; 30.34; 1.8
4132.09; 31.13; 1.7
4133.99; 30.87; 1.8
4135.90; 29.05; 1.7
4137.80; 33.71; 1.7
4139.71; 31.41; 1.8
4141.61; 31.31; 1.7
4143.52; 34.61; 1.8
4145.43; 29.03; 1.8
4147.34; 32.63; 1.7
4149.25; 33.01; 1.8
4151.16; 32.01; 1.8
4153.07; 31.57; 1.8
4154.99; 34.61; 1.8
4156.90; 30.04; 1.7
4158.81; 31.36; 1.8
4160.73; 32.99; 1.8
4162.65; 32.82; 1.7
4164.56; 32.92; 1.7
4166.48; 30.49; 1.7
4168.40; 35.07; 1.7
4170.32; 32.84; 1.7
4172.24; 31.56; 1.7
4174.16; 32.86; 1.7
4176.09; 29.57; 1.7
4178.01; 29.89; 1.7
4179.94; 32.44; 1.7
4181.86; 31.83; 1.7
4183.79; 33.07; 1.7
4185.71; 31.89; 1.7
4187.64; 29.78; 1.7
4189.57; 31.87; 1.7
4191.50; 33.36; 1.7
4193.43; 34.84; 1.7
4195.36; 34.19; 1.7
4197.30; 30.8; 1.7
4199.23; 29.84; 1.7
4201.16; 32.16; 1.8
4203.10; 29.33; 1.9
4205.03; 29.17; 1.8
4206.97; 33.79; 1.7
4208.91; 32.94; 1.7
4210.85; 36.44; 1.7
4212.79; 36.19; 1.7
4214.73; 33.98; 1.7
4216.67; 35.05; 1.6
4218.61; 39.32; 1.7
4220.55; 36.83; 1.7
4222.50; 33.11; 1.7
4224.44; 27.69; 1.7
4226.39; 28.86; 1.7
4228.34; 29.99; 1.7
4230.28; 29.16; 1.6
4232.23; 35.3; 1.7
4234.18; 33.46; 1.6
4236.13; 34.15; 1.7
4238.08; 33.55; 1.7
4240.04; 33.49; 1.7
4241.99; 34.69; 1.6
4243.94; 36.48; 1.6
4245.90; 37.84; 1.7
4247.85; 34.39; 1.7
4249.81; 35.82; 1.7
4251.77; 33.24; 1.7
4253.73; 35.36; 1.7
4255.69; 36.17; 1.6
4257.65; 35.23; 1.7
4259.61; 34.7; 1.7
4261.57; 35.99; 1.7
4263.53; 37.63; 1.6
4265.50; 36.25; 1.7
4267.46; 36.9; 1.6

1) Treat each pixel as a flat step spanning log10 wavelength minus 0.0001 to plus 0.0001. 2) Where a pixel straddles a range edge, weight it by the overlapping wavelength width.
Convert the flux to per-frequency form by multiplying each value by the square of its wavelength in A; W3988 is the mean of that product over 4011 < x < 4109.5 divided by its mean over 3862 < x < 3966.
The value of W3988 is 1.8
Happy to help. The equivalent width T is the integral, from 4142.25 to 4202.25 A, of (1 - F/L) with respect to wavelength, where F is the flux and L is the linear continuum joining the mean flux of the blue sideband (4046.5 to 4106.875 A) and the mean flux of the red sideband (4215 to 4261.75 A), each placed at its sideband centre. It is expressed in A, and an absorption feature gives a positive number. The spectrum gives 1.0 A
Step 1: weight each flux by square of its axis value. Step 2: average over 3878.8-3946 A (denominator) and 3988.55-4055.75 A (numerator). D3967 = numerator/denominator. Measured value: 1.81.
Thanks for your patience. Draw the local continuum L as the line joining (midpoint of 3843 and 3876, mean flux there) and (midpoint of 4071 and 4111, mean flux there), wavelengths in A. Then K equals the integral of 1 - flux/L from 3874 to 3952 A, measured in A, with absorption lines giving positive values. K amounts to 8.3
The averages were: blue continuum 18.2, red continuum 30.4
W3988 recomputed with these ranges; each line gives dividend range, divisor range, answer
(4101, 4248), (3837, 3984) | 1.99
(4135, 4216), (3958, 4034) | 1.32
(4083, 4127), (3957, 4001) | 1.43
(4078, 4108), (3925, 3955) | 1.92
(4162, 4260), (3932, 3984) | 2.04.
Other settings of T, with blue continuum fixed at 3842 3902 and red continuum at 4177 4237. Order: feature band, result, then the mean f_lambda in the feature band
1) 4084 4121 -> -3.4 A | 30.6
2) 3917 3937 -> 4.0 A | 16.2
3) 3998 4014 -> -4.8 A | 30.9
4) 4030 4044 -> -3.8 A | 32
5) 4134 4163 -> -1.8 A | 32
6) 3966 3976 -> 4.3 A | 12.8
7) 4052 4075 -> -3.3 A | 30.1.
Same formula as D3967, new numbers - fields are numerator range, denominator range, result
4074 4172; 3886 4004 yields 1.64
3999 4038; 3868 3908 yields 1.85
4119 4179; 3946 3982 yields 1.81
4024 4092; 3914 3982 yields 1.79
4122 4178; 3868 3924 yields 1.87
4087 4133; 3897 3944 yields 1.82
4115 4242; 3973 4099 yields 1.14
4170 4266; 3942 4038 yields 1.43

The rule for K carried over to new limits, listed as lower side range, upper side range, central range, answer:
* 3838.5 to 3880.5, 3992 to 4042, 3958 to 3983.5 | 8.67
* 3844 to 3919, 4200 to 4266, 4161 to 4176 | -0.59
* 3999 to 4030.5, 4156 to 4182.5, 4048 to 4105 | 2.18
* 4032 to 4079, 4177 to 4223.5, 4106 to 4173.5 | 0.58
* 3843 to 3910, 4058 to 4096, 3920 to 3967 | 9.74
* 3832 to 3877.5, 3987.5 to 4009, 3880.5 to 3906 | 2.22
